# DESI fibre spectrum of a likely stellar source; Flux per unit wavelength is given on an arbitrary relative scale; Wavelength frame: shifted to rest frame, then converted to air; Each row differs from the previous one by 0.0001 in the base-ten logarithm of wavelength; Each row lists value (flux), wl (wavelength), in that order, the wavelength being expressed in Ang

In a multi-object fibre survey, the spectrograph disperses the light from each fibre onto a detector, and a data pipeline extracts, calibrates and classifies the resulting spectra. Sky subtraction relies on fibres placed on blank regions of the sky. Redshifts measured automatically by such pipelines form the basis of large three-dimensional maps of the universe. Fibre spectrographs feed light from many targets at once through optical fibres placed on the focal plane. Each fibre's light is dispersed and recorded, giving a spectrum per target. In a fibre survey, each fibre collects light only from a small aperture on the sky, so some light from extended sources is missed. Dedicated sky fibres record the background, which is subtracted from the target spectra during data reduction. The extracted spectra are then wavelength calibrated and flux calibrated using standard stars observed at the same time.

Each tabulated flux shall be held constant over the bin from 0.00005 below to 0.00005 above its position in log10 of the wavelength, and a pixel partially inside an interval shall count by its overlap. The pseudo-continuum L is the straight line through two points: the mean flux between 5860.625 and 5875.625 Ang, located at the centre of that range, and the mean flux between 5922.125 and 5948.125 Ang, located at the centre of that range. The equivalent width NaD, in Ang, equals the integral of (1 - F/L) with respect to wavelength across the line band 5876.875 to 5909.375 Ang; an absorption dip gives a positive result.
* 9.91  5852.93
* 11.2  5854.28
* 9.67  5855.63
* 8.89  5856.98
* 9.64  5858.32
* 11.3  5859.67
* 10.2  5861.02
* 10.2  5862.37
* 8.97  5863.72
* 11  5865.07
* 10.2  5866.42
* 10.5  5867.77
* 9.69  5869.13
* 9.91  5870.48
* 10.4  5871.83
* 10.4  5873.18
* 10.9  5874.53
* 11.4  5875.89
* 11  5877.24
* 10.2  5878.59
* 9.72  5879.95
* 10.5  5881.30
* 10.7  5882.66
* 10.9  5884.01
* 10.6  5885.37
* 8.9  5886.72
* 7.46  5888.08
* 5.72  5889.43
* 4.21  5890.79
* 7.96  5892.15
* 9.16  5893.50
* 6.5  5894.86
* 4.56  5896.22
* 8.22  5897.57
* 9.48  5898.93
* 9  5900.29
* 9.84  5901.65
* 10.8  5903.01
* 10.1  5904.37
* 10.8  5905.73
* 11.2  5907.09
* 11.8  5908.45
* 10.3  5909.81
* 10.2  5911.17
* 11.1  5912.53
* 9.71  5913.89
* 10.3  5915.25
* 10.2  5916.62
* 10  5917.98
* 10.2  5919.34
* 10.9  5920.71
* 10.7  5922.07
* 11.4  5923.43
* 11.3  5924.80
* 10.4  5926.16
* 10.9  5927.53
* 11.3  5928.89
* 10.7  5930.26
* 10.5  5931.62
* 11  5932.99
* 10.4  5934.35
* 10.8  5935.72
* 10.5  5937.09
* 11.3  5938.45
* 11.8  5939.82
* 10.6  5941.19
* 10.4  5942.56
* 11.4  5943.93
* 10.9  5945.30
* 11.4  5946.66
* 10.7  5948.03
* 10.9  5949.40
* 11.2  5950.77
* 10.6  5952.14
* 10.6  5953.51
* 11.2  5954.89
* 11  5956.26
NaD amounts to 4.2 Ang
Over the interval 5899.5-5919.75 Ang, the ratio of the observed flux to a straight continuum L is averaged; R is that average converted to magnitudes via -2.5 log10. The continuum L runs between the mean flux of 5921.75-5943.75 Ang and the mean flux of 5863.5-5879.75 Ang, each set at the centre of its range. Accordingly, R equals 0.035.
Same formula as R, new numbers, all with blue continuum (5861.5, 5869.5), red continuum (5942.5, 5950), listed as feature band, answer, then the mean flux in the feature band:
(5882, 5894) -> 0.228 mag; 8.39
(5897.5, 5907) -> 0.062 mag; 9.93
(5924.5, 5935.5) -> 0.002 mag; 10.8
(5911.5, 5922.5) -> 0.031 mag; 10.4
